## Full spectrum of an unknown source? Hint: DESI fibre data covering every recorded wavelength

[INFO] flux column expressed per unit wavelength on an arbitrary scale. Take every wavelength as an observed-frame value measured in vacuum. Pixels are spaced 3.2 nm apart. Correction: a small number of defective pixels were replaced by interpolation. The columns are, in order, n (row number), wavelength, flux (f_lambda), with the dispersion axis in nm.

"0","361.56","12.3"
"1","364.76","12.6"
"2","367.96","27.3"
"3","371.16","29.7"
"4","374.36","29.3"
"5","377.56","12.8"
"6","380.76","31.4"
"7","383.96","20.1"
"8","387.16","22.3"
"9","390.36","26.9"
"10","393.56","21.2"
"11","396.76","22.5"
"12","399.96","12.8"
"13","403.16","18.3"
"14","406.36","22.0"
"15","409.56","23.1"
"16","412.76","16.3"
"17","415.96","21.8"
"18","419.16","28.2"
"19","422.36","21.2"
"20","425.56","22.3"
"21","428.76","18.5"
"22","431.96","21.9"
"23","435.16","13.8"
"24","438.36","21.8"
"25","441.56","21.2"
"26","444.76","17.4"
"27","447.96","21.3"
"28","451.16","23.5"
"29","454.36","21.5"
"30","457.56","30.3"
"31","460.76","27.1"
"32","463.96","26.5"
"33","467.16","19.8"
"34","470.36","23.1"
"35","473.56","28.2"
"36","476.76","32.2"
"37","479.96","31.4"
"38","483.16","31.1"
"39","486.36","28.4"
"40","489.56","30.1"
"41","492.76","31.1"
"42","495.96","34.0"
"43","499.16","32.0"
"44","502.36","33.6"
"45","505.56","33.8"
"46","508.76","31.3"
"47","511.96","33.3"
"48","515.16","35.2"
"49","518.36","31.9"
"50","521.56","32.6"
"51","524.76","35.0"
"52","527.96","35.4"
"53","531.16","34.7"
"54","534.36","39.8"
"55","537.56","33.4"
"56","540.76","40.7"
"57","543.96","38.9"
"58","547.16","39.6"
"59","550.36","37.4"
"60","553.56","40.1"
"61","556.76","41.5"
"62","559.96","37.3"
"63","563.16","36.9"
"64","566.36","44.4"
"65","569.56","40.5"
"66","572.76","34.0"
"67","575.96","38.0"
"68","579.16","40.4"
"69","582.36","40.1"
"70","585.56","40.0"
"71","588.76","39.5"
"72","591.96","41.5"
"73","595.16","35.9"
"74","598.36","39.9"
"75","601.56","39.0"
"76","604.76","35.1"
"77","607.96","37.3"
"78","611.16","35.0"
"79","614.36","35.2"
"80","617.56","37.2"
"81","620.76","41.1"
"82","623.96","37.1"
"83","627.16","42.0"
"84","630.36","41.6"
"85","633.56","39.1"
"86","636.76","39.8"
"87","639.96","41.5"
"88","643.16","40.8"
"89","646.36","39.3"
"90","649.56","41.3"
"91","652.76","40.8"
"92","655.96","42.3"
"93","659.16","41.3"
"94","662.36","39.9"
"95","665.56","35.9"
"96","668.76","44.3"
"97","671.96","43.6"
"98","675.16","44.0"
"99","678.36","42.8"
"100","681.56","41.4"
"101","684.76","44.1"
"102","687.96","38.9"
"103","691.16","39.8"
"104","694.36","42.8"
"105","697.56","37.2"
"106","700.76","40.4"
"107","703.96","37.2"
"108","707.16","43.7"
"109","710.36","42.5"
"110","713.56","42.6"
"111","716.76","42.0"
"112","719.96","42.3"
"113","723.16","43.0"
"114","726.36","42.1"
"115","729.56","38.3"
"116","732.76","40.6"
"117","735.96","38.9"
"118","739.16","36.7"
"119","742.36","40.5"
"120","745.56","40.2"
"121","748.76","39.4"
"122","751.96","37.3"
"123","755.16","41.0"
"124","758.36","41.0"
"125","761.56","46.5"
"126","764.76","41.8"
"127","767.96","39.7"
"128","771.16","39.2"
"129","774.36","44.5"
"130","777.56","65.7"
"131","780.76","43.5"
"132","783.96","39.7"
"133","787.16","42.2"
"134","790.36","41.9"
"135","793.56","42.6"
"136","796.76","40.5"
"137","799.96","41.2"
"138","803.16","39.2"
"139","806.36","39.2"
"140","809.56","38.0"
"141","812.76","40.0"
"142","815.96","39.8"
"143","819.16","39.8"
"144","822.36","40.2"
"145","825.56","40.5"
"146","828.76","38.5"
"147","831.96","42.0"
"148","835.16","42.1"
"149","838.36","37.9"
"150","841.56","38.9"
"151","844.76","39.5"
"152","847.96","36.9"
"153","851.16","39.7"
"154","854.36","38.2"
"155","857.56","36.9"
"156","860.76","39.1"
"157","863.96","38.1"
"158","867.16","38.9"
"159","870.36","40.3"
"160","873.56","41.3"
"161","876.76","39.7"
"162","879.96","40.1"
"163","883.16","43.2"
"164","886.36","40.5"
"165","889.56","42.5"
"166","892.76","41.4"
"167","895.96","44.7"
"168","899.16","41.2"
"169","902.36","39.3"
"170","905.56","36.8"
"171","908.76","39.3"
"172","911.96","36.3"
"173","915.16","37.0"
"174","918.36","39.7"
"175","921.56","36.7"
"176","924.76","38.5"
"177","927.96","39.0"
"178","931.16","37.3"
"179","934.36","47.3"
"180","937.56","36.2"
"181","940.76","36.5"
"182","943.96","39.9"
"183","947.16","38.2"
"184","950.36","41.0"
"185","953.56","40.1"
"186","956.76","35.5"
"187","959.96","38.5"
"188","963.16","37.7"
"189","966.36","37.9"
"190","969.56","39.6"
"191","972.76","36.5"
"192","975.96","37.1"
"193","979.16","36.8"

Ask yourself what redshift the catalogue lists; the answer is 0.183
